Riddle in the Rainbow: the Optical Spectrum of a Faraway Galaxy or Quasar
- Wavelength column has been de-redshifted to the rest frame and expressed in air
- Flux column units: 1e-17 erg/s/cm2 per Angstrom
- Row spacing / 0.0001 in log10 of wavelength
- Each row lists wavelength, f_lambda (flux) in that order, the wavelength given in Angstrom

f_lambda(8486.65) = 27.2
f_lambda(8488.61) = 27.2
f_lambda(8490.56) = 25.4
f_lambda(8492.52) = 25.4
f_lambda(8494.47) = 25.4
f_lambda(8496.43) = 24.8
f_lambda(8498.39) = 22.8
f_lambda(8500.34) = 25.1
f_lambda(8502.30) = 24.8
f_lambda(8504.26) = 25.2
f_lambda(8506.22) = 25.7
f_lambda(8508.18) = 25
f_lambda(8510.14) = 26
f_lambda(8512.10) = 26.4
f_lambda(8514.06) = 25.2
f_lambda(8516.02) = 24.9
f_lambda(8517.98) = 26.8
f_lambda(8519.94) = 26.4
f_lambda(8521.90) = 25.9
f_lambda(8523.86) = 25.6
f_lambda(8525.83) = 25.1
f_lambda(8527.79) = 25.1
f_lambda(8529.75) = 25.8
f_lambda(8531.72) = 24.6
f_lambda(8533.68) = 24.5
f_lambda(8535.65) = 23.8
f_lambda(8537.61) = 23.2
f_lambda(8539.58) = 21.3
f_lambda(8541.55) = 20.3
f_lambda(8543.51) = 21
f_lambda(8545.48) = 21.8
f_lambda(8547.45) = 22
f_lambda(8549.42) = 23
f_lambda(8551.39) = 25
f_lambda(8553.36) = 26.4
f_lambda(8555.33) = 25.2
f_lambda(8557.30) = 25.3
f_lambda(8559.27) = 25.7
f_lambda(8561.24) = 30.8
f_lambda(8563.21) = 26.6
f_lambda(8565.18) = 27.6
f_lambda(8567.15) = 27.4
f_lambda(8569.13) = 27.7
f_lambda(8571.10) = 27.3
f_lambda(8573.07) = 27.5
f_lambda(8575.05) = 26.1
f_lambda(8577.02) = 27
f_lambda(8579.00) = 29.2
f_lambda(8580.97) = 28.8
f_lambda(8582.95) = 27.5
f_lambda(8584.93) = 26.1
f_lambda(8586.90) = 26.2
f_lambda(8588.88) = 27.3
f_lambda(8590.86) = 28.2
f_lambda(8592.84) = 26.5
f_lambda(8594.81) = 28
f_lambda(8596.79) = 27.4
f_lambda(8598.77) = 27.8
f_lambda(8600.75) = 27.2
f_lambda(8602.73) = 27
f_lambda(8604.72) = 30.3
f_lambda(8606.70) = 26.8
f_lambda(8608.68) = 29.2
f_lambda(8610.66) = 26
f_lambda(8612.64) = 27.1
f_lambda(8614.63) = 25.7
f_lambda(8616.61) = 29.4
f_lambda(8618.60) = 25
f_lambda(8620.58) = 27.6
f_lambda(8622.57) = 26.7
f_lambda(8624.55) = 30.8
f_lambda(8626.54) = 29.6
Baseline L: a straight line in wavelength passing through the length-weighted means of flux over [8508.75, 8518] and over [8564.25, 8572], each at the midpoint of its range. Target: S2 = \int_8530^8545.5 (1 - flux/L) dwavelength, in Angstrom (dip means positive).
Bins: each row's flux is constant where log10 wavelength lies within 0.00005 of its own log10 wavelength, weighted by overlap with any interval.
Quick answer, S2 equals 2.2 Angstrom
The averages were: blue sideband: 25.7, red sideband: 27.5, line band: 22.8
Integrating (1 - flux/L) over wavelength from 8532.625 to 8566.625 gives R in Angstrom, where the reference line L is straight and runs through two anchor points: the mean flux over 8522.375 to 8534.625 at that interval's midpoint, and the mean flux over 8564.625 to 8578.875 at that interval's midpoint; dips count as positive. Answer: 2.4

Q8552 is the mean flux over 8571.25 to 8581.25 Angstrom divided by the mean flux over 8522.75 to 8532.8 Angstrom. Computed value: 1.09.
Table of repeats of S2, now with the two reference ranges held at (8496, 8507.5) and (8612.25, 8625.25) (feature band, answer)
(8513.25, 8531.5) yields -0.3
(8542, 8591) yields 0.1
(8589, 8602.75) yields -0.3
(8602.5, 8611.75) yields -0.3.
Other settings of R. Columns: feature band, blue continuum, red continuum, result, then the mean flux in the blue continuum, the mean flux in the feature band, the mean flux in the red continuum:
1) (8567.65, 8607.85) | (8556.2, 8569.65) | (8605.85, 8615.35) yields -0.6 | 27.3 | 27.5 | 27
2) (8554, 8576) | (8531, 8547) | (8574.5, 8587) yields -1.3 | 22.5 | 27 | 27.4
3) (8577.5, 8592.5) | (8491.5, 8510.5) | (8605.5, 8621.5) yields -0.5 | 25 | 27.5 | 27.1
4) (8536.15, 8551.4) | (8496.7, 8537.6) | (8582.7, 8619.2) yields 2.2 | 25.2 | 22.1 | 27.3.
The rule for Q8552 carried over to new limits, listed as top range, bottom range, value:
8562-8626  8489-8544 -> 1.11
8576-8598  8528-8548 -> 1.20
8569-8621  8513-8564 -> 1.11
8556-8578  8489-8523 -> 1.07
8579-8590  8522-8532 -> 1.08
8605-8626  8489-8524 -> 1.09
